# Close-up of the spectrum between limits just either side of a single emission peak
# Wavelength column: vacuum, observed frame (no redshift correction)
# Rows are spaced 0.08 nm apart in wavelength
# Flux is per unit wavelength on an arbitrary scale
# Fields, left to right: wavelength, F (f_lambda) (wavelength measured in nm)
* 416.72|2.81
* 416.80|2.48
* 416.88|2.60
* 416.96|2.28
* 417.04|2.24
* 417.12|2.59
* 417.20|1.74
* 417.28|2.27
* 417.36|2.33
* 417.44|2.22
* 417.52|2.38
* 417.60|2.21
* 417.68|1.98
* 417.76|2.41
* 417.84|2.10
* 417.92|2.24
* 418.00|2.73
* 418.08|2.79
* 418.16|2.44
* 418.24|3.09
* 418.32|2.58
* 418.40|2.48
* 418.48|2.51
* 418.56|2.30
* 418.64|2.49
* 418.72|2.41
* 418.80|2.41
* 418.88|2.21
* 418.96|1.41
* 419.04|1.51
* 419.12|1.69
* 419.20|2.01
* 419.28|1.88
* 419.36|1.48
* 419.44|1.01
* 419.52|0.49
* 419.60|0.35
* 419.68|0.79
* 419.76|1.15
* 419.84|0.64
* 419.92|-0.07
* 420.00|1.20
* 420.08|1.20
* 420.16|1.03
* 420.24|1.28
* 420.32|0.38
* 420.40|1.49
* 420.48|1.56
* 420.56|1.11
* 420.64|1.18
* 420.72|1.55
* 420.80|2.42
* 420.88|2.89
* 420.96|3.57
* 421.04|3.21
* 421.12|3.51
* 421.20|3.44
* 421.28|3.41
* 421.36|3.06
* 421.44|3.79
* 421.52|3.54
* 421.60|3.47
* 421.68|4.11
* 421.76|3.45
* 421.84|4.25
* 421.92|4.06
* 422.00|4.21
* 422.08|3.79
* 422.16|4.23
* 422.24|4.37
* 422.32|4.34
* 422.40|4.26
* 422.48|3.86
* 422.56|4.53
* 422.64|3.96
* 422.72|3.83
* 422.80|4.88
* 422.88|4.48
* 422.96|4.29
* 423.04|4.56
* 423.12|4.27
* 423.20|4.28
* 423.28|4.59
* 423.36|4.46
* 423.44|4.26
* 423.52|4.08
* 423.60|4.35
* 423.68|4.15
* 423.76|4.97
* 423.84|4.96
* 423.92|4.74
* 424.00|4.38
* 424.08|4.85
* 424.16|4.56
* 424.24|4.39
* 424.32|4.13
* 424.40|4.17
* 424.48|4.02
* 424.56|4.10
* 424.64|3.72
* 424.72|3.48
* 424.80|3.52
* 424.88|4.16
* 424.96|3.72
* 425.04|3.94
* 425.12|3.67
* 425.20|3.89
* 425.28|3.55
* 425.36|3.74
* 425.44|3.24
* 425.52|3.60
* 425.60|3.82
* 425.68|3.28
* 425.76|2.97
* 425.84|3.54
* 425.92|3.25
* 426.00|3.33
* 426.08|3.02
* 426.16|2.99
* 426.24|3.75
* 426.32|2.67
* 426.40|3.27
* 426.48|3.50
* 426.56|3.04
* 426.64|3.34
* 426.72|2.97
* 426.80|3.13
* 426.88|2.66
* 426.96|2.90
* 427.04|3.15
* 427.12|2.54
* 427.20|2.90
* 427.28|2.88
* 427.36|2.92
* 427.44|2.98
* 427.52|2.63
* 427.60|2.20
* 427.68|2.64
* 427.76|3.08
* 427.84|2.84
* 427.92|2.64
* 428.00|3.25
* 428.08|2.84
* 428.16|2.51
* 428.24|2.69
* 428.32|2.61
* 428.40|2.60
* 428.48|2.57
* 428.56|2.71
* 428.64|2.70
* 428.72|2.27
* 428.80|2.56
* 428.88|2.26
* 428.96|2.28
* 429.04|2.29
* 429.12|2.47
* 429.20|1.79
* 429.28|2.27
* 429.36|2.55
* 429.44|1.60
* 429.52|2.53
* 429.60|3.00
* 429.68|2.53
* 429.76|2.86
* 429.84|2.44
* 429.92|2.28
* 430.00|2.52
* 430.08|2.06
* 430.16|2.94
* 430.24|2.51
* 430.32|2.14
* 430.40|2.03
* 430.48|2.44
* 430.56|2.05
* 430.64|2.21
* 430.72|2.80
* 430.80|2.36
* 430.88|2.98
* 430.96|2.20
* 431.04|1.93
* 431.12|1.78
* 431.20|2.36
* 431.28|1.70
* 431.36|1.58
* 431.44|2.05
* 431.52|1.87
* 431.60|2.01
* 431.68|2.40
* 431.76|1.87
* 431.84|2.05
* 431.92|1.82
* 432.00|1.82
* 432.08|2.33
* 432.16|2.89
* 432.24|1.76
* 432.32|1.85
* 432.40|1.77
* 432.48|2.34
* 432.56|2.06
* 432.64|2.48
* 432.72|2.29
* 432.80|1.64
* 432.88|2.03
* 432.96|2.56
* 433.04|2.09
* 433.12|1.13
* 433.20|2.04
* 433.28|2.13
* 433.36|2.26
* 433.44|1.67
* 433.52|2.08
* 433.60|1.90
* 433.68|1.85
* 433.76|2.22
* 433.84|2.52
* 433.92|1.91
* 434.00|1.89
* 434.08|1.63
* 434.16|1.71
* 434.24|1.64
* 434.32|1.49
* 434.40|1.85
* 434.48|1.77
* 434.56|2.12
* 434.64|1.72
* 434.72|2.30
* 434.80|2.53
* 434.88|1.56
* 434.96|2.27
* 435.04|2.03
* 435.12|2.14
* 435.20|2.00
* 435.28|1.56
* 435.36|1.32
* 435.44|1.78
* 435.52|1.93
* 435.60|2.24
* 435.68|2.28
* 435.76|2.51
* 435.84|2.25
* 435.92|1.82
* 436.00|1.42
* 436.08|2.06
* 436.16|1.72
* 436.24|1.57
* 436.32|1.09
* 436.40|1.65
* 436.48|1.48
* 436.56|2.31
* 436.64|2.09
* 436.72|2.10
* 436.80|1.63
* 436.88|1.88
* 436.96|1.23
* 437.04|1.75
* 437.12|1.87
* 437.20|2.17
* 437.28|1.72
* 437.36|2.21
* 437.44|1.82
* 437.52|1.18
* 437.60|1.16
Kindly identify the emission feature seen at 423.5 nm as C IV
